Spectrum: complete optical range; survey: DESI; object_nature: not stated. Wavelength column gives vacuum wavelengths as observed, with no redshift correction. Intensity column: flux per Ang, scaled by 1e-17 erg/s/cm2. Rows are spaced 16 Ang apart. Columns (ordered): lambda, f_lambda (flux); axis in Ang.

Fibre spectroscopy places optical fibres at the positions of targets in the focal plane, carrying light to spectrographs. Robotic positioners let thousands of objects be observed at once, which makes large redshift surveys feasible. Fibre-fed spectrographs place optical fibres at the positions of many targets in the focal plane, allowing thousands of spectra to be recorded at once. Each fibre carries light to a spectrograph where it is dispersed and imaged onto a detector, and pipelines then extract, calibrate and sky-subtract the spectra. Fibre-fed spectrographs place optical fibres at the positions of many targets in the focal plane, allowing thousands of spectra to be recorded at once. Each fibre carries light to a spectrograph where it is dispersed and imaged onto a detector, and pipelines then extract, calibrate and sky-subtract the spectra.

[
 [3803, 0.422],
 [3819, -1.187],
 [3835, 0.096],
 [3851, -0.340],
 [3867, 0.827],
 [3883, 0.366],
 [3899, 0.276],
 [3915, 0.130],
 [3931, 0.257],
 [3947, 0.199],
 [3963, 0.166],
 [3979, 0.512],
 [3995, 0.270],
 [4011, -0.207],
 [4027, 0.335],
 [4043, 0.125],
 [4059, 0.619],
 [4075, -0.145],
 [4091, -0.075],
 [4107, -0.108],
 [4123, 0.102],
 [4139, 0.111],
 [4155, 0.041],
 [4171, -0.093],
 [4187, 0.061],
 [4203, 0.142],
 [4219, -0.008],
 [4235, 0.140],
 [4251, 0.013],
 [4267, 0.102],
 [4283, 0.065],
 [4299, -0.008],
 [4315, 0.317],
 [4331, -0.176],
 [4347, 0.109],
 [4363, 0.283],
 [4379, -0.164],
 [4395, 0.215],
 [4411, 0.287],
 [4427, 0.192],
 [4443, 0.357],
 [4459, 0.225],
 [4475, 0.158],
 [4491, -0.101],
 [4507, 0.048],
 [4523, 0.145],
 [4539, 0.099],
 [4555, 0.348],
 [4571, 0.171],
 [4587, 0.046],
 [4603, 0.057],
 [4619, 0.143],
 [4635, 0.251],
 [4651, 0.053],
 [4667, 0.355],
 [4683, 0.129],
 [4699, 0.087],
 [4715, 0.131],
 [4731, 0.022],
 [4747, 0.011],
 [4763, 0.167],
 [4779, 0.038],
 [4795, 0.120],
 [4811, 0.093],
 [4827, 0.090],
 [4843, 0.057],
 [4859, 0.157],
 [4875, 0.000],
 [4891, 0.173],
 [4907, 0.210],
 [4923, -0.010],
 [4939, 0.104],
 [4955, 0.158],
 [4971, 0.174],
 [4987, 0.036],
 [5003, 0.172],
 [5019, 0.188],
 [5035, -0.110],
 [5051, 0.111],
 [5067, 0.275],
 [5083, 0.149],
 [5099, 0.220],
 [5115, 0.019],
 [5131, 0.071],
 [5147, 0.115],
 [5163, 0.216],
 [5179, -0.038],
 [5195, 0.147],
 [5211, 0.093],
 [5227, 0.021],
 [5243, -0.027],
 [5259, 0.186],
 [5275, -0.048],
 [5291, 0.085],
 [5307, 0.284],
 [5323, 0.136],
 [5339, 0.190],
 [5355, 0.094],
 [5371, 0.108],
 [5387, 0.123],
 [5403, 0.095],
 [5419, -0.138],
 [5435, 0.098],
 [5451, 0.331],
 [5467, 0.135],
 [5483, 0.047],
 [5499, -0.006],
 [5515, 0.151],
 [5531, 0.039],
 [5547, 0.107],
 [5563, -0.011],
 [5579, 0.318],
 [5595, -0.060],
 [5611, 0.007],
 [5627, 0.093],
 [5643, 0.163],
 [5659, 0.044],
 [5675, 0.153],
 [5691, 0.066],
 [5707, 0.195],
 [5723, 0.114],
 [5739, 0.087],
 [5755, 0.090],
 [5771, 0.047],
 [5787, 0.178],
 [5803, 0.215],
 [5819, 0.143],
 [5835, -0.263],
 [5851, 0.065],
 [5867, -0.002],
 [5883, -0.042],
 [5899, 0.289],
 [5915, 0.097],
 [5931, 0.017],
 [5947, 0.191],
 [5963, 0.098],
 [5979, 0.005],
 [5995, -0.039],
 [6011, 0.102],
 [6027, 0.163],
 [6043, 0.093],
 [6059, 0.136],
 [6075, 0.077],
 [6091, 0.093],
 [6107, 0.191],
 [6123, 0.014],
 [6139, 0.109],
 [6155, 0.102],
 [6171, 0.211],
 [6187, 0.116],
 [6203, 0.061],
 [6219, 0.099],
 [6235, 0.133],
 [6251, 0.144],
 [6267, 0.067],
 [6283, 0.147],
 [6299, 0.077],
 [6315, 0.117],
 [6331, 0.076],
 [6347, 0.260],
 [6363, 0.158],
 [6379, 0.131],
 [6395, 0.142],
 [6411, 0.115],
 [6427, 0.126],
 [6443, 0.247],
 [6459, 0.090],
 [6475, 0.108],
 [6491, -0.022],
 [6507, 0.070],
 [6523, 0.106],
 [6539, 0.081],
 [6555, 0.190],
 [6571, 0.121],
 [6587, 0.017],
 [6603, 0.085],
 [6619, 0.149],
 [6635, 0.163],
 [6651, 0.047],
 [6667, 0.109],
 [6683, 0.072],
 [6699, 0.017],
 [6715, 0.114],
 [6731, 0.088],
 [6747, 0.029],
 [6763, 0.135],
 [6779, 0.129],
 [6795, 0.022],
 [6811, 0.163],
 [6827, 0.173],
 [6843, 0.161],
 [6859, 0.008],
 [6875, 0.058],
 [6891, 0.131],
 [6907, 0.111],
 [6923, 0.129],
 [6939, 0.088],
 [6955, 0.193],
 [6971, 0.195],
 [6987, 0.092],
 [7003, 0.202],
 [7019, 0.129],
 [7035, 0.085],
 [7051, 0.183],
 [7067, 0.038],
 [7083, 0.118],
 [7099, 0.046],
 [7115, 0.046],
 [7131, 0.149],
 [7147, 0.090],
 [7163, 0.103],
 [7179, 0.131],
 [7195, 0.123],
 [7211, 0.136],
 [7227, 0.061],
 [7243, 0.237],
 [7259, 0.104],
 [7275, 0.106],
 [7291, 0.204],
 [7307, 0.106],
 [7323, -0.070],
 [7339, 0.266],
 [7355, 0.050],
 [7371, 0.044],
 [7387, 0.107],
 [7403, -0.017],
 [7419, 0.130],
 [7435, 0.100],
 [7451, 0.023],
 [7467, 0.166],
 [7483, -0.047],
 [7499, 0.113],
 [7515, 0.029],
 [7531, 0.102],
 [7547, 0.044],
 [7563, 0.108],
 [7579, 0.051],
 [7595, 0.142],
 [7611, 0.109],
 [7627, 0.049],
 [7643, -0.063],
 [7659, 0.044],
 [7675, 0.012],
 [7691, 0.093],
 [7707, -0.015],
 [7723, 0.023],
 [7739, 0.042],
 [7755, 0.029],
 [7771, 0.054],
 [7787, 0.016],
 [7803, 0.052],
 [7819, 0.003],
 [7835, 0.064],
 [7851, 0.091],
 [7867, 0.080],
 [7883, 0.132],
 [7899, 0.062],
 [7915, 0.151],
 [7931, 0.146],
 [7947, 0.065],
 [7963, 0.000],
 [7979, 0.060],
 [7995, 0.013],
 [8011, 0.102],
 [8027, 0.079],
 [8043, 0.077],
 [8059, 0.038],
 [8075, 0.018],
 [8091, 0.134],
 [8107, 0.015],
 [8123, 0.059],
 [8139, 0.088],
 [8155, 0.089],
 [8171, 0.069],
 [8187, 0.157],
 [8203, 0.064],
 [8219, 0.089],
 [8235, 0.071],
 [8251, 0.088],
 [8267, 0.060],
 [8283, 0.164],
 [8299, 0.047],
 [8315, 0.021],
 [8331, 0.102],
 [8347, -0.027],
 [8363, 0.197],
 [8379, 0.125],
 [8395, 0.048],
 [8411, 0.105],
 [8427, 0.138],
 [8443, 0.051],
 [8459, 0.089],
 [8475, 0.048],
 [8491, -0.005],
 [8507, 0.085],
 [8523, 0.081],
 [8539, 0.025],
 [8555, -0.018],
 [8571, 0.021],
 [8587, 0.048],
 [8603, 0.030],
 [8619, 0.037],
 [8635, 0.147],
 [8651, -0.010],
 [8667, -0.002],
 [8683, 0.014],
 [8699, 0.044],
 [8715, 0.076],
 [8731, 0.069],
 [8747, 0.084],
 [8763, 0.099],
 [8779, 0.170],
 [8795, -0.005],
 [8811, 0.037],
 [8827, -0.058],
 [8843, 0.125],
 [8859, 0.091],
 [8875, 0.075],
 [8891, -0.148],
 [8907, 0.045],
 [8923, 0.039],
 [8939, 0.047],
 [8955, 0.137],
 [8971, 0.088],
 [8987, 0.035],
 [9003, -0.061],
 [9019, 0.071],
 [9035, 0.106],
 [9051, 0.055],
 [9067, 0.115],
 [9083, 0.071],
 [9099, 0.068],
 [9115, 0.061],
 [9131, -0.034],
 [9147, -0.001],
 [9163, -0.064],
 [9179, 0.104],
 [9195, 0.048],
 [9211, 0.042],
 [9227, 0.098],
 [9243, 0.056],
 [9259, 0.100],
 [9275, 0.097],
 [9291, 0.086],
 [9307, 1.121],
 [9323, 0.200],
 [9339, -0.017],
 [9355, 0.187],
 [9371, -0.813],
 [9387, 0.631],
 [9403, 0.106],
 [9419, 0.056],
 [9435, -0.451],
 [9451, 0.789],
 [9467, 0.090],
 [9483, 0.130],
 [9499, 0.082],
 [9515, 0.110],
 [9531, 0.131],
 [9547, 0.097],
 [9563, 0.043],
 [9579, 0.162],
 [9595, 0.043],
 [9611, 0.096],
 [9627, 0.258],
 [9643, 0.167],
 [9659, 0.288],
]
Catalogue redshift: 1.497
